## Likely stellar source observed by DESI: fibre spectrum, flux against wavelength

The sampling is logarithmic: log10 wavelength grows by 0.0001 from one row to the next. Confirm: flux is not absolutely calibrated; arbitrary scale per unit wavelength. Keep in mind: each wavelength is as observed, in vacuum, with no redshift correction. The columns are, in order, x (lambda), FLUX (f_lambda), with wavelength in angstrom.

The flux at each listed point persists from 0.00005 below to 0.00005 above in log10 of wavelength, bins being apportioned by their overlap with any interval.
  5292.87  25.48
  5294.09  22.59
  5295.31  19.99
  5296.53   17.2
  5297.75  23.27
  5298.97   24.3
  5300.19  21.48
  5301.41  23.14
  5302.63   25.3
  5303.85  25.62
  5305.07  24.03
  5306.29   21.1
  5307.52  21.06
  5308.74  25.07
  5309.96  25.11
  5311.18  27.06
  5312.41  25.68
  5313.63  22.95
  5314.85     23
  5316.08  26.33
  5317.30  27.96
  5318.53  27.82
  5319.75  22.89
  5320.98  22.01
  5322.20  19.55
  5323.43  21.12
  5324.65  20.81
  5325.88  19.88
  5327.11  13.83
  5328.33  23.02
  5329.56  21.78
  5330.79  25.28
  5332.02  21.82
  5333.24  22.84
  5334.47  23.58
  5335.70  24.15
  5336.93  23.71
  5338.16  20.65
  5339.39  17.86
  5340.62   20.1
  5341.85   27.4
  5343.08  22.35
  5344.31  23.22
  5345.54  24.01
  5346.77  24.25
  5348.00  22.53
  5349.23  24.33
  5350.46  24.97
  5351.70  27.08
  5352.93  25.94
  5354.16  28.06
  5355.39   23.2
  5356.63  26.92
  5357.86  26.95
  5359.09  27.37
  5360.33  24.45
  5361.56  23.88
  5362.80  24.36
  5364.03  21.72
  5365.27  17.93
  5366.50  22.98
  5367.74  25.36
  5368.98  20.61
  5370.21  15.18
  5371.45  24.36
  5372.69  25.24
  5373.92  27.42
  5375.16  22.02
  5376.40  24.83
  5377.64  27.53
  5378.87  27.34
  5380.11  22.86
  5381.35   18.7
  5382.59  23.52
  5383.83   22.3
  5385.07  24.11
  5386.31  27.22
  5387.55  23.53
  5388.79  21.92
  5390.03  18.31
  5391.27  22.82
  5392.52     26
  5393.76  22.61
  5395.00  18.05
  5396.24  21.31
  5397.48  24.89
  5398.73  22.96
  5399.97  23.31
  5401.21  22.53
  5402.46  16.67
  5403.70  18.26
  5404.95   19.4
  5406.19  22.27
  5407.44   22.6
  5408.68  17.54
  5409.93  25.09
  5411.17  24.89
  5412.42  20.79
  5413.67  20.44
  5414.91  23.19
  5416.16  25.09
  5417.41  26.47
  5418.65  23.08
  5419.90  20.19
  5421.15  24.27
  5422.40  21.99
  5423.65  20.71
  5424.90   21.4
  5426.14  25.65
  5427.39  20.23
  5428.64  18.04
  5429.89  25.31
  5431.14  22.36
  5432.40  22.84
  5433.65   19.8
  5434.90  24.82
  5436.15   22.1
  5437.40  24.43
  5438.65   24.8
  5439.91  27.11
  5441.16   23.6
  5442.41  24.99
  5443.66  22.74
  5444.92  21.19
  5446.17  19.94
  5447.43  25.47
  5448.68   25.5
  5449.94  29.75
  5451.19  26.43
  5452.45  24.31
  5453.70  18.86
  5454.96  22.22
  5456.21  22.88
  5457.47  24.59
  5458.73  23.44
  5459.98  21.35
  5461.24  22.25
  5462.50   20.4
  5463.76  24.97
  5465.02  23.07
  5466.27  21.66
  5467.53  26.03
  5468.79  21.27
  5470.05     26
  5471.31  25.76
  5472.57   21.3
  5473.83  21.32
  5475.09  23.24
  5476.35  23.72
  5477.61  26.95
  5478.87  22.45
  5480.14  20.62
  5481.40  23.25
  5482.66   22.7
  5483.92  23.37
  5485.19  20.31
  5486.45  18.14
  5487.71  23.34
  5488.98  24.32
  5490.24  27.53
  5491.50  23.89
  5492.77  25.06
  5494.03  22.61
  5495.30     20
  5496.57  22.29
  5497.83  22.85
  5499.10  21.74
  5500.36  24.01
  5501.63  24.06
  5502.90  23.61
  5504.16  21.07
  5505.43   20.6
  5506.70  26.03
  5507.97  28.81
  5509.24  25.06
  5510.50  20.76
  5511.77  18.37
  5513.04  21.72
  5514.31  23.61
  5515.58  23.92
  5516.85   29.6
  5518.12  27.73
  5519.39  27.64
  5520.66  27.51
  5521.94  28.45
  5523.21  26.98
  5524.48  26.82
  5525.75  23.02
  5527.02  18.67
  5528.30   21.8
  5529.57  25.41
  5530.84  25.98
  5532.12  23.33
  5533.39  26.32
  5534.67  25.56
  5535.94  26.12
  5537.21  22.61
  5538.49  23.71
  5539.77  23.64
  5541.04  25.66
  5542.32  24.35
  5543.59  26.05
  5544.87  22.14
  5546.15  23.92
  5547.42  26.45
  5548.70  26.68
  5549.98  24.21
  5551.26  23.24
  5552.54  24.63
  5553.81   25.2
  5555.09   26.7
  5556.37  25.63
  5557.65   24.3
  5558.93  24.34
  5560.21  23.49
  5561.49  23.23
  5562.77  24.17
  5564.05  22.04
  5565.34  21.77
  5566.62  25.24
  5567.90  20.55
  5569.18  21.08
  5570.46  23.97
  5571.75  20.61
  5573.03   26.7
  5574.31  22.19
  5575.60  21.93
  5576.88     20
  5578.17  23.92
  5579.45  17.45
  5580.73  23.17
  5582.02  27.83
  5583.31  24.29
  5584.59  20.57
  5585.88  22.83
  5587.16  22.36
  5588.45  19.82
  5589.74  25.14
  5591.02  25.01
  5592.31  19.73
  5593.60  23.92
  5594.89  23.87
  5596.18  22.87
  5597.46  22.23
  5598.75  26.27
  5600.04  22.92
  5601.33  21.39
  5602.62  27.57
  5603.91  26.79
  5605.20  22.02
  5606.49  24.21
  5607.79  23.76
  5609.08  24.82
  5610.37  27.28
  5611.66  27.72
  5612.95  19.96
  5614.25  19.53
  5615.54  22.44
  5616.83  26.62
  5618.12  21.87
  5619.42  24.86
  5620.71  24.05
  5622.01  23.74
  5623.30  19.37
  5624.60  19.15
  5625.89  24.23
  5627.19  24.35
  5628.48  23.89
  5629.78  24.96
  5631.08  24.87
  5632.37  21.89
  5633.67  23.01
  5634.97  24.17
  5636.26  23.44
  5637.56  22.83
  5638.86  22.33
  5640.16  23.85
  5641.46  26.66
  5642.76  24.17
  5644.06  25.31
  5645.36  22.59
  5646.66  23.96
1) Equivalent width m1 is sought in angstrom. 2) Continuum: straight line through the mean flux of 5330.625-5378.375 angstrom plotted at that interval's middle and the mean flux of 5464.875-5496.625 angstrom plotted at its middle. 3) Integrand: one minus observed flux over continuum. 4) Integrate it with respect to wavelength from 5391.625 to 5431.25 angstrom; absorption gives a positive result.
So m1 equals 2.3 angstrom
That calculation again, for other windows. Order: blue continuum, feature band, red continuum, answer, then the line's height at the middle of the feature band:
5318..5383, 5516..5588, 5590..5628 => -2.1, 23.5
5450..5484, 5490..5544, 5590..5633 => -2.1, 23.4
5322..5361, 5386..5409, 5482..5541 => 1.8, 23.5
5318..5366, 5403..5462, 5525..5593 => 1.2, 23.3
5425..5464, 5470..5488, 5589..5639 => 0.5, 23.3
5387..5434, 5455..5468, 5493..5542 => 0.0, 23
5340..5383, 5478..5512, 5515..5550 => 2.7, 24.9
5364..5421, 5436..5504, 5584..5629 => -1.5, 22.8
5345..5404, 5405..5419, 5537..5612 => 0.5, 23.5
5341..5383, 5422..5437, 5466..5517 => 0.9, 23.6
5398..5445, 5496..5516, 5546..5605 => 0.0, 23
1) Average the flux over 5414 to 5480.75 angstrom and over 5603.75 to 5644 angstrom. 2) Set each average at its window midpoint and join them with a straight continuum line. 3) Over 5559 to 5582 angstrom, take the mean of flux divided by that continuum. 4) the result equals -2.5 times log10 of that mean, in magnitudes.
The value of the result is 0.04 mag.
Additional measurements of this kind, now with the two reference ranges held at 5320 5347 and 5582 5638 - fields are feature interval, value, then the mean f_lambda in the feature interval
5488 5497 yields -0.04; 23.7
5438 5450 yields -0.08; 24.3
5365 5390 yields -0.05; 23.2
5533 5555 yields -0.08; 24.8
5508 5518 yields -0.04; 23.9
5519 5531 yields -0.10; 25.1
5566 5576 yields 0.02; 22.8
